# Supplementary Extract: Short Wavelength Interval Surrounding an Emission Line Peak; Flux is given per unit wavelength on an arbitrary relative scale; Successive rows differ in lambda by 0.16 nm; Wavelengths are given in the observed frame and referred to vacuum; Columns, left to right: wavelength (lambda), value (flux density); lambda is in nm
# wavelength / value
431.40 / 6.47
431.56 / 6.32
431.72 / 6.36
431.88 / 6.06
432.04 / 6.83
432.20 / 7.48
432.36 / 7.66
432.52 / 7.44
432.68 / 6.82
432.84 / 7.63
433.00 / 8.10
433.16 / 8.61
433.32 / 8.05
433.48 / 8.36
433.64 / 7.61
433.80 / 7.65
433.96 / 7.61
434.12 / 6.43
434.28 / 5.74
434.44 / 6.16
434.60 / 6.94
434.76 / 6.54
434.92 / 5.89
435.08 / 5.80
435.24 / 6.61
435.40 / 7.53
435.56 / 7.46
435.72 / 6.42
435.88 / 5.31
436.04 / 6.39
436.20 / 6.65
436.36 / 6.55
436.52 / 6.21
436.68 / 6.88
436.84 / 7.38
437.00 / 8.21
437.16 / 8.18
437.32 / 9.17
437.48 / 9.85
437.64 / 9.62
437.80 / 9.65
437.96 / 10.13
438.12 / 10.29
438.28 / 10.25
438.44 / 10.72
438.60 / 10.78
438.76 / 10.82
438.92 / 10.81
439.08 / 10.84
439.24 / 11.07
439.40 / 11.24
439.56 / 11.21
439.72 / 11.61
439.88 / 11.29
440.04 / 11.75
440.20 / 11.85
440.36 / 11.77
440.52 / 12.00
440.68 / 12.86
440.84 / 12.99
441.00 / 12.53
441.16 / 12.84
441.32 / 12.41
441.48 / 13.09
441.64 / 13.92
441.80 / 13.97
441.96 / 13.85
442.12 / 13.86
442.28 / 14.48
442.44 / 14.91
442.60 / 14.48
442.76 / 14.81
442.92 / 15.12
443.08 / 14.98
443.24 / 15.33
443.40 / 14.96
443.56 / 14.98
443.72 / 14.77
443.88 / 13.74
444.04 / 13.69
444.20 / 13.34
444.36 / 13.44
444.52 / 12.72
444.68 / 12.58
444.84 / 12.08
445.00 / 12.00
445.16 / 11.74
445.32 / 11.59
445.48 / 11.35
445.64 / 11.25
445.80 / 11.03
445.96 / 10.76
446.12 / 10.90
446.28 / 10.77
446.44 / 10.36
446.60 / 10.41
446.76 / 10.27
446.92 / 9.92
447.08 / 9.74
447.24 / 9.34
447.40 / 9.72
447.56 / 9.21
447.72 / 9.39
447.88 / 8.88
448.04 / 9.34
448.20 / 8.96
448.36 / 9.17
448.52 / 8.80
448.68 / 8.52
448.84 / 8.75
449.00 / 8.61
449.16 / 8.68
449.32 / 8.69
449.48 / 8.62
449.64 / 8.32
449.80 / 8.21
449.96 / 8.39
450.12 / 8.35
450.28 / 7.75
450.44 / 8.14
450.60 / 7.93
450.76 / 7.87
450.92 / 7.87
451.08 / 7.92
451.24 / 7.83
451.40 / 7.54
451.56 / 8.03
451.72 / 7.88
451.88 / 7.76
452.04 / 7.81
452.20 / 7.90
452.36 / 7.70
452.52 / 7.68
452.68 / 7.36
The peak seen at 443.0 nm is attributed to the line C IV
